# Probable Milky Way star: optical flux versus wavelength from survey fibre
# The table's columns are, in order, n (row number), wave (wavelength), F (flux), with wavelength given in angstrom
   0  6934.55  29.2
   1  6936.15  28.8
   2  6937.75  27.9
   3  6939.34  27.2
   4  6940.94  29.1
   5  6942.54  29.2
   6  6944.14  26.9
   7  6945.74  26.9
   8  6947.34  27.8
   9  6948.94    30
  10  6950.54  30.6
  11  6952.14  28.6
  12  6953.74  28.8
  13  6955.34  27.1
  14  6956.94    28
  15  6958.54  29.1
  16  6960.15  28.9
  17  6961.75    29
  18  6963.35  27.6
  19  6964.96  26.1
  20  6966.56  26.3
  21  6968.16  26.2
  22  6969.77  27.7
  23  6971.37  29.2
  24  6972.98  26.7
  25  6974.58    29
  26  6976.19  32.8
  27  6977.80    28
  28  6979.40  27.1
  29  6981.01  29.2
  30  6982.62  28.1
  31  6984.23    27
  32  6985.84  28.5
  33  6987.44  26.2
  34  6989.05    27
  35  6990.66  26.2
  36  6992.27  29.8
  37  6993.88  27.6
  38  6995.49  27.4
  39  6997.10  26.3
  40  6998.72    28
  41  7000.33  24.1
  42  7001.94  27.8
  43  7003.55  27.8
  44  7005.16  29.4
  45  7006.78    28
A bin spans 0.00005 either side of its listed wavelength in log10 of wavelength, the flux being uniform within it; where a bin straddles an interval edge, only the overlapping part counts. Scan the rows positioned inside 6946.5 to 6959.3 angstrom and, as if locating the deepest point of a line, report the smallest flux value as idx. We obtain 27.1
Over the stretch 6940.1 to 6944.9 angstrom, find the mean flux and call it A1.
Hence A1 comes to 28.4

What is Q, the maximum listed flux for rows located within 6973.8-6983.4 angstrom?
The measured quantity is 32.8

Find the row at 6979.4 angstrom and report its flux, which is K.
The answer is 27.1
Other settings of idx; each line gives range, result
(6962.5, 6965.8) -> 26.1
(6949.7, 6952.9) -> 28.6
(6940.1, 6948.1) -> 26.9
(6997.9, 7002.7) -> 24.1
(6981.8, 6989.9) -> 26.2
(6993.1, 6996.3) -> 27.4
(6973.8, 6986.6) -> 27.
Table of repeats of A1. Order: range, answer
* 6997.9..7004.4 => 26.9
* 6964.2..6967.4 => 26.3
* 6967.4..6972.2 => 27.7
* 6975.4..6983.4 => 29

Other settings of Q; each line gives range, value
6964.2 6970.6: 27.7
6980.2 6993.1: 29.8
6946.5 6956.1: 30.6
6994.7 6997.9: 27.4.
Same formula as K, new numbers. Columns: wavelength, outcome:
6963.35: 27.6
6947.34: 27.8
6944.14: 26.9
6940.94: 29.1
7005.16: 29.4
